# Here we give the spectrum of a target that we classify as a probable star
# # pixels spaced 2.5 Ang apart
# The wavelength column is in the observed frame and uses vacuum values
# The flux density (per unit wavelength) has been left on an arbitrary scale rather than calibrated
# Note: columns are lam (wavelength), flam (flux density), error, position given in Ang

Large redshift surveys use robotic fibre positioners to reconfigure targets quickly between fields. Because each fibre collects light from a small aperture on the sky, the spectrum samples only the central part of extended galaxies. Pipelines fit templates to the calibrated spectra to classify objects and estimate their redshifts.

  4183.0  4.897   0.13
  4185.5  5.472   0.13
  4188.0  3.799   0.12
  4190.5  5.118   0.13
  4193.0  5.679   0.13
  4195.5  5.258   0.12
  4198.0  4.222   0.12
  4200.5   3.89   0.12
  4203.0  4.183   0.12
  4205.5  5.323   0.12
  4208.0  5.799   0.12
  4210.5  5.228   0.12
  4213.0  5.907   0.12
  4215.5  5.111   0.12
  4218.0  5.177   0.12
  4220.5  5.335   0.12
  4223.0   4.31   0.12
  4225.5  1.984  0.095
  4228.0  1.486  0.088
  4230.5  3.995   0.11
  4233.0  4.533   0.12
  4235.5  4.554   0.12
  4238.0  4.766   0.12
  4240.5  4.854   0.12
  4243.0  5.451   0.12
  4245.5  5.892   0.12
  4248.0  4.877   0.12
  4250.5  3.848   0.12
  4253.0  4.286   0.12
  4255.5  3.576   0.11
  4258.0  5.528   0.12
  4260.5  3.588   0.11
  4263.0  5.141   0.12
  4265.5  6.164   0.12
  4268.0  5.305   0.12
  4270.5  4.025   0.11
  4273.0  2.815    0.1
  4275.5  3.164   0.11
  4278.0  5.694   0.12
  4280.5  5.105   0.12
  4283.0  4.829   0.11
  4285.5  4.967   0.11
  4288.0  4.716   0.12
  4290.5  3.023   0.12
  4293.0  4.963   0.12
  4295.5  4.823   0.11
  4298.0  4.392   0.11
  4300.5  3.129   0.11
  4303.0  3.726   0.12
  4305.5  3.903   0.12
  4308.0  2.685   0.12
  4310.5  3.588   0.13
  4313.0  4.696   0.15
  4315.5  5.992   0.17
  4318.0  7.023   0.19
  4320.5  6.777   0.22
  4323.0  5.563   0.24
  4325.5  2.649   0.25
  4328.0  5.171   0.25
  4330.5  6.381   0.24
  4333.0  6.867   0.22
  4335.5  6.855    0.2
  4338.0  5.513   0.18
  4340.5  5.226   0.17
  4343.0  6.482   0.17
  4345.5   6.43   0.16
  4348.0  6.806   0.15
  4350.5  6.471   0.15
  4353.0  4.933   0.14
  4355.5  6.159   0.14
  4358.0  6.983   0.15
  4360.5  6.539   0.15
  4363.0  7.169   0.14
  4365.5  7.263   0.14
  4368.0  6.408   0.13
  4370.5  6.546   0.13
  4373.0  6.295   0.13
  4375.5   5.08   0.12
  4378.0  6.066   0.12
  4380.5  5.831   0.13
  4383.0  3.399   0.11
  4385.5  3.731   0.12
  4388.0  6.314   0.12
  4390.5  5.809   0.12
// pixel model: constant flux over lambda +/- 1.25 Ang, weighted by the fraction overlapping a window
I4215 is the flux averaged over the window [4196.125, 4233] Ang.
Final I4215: 4.44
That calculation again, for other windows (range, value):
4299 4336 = 4.96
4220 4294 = 4.41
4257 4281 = 4.63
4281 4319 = 4.43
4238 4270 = 4.85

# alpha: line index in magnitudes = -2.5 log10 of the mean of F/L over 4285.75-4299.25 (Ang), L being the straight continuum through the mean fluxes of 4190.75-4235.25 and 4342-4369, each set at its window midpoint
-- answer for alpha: 0.265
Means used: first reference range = 4.57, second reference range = 6.51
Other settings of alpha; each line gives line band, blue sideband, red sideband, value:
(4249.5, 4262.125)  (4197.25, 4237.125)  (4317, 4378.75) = 0.178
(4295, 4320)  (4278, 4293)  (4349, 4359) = 0.159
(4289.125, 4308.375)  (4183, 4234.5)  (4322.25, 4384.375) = 0.365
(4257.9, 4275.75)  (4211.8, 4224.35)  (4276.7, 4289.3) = 0.137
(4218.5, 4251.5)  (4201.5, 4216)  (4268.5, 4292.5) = 0.133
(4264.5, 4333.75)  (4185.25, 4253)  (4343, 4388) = 0.153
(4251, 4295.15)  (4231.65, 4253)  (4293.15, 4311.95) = -0.054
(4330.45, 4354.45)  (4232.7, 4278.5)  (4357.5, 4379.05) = -0.026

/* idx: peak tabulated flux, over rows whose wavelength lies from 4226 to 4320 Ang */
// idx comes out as 7.023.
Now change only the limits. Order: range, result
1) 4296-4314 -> 4.696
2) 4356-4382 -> 7.263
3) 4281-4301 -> 4.967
